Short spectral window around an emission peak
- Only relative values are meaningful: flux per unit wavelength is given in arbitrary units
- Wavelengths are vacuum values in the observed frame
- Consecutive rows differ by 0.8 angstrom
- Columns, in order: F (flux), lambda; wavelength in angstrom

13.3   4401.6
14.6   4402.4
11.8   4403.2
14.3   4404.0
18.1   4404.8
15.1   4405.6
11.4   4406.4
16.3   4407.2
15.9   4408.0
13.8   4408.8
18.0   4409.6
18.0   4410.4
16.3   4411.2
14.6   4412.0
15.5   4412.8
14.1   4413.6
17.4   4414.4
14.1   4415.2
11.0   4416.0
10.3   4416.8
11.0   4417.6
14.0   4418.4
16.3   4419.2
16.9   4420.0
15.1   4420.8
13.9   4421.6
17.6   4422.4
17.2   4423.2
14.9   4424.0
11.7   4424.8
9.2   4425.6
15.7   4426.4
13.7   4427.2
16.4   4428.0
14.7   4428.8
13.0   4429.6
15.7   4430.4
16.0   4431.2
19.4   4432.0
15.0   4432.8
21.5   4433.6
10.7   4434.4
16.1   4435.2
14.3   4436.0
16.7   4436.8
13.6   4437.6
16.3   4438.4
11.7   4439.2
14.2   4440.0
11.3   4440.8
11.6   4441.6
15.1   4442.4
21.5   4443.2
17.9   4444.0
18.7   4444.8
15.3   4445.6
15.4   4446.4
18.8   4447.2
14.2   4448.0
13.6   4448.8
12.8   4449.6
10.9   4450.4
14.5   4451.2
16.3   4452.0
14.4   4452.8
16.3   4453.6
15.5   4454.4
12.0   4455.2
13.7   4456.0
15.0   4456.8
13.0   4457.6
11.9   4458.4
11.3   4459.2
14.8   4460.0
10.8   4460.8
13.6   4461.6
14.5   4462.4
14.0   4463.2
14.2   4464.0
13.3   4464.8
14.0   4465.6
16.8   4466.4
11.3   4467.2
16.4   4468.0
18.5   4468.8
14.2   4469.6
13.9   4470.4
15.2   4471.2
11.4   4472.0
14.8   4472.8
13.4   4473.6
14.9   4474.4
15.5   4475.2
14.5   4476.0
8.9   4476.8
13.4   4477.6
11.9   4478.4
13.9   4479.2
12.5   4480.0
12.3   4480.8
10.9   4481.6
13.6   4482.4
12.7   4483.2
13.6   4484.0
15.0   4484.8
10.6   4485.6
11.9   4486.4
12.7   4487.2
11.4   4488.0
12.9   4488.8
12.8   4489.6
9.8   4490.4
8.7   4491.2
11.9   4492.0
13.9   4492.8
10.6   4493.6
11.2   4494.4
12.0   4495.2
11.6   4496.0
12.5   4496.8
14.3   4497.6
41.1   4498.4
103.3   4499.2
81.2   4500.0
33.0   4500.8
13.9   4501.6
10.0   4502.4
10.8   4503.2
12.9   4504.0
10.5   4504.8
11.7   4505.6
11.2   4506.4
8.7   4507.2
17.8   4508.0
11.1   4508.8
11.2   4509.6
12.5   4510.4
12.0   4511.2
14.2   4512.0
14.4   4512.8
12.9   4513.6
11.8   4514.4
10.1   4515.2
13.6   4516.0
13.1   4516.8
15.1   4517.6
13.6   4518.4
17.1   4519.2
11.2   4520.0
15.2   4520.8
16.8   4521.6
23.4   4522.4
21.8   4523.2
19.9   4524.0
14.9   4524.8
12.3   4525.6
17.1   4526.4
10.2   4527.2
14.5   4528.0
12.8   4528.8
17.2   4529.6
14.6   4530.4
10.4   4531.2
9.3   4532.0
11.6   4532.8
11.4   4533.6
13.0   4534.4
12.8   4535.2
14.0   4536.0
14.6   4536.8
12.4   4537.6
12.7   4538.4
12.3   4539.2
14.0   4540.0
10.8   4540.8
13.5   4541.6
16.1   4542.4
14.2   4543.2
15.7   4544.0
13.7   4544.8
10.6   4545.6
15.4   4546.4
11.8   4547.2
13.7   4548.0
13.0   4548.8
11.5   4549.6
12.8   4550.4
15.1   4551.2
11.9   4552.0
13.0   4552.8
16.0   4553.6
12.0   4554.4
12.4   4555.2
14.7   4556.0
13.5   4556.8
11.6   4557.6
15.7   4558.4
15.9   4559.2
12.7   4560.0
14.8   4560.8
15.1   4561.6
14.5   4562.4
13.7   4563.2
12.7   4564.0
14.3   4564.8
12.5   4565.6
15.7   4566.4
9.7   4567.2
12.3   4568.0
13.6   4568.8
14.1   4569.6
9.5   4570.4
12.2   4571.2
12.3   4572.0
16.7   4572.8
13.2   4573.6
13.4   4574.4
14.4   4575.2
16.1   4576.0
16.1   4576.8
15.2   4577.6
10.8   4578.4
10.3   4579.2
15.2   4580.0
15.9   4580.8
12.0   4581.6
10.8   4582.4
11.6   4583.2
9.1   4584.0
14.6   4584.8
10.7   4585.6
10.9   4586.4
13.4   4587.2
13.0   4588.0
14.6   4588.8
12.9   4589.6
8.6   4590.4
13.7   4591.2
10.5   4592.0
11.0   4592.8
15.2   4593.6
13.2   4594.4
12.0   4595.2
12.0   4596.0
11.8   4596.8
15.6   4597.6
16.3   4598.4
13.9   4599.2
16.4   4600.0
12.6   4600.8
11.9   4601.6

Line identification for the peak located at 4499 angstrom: H-gamma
